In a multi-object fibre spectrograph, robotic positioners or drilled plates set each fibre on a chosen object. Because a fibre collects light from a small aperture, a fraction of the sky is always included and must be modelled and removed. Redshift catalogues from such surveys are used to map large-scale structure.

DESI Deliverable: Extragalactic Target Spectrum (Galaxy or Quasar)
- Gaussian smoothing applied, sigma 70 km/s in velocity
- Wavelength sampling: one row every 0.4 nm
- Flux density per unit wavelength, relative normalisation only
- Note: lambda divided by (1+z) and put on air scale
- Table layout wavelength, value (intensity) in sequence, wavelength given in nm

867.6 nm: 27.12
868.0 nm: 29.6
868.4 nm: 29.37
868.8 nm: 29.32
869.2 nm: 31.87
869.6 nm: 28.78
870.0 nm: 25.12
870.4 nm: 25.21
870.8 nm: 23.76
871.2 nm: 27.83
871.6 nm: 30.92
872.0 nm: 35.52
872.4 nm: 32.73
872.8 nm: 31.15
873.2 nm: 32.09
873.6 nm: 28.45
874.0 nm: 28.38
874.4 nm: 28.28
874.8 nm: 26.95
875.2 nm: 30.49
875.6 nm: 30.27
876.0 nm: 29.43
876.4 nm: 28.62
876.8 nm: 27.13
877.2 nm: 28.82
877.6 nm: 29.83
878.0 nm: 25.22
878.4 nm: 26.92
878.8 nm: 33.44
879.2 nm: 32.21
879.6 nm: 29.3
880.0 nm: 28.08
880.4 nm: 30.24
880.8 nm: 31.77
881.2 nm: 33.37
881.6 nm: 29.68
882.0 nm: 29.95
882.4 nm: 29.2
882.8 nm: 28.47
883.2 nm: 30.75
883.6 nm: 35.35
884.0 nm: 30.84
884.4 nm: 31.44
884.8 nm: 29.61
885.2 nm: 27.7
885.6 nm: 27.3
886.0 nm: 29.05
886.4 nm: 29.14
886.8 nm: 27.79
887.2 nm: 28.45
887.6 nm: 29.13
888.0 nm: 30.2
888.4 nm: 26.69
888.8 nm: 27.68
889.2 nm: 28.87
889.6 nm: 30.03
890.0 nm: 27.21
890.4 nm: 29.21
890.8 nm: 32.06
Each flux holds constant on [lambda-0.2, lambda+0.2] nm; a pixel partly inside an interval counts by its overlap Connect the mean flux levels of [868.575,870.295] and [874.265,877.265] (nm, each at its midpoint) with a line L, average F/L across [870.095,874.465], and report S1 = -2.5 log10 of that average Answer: -0.03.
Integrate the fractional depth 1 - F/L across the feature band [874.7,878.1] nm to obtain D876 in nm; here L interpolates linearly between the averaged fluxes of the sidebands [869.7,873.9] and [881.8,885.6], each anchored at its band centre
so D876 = 0.108 nm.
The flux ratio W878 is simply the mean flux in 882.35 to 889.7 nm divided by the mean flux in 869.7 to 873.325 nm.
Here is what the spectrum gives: 1.00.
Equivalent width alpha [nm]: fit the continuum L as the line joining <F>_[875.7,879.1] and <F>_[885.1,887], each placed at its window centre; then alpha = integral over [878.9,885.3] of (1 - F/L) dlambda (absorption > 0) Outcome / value -0.47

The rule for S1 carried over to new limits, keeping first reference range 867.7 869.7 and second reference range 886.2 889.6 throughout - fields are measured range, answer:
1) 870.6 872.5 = -0.02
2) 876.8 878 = 0.03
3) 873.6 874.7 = 0.04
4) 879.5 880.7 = -0.01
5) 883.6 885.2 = -0.08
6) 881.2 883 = -0.03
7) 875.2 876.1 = -0.03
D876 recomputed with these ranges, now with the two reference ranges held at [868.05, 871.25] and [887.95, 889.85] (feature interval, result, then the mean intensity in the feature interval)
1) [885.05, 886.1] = 0.017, 27.9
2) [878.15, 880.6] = -0.156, 29.9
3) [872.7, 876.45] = -0.195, 29.4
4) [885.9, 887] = -0.007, 28.6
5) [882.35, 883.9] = -0.154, 31.1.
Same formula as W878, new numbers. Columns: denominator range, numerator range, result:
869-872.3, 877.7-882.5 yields 1.04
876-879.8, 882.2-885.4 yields 1.05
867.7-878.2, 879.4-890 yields 1.02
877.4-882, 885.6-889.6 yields 0.95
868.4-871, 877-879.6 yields 1.07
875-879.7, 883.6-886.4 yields 1.01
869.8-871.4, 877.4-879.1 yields 1.14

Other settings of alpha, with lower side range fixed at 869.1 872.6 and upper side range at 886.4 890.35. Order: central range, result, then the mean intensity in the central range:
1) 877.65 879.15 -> -0.01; 29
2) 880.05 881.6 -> -0.13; 31.2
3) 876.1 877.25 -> 0.02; 28.2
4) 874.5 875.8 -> -0.01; 29.2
